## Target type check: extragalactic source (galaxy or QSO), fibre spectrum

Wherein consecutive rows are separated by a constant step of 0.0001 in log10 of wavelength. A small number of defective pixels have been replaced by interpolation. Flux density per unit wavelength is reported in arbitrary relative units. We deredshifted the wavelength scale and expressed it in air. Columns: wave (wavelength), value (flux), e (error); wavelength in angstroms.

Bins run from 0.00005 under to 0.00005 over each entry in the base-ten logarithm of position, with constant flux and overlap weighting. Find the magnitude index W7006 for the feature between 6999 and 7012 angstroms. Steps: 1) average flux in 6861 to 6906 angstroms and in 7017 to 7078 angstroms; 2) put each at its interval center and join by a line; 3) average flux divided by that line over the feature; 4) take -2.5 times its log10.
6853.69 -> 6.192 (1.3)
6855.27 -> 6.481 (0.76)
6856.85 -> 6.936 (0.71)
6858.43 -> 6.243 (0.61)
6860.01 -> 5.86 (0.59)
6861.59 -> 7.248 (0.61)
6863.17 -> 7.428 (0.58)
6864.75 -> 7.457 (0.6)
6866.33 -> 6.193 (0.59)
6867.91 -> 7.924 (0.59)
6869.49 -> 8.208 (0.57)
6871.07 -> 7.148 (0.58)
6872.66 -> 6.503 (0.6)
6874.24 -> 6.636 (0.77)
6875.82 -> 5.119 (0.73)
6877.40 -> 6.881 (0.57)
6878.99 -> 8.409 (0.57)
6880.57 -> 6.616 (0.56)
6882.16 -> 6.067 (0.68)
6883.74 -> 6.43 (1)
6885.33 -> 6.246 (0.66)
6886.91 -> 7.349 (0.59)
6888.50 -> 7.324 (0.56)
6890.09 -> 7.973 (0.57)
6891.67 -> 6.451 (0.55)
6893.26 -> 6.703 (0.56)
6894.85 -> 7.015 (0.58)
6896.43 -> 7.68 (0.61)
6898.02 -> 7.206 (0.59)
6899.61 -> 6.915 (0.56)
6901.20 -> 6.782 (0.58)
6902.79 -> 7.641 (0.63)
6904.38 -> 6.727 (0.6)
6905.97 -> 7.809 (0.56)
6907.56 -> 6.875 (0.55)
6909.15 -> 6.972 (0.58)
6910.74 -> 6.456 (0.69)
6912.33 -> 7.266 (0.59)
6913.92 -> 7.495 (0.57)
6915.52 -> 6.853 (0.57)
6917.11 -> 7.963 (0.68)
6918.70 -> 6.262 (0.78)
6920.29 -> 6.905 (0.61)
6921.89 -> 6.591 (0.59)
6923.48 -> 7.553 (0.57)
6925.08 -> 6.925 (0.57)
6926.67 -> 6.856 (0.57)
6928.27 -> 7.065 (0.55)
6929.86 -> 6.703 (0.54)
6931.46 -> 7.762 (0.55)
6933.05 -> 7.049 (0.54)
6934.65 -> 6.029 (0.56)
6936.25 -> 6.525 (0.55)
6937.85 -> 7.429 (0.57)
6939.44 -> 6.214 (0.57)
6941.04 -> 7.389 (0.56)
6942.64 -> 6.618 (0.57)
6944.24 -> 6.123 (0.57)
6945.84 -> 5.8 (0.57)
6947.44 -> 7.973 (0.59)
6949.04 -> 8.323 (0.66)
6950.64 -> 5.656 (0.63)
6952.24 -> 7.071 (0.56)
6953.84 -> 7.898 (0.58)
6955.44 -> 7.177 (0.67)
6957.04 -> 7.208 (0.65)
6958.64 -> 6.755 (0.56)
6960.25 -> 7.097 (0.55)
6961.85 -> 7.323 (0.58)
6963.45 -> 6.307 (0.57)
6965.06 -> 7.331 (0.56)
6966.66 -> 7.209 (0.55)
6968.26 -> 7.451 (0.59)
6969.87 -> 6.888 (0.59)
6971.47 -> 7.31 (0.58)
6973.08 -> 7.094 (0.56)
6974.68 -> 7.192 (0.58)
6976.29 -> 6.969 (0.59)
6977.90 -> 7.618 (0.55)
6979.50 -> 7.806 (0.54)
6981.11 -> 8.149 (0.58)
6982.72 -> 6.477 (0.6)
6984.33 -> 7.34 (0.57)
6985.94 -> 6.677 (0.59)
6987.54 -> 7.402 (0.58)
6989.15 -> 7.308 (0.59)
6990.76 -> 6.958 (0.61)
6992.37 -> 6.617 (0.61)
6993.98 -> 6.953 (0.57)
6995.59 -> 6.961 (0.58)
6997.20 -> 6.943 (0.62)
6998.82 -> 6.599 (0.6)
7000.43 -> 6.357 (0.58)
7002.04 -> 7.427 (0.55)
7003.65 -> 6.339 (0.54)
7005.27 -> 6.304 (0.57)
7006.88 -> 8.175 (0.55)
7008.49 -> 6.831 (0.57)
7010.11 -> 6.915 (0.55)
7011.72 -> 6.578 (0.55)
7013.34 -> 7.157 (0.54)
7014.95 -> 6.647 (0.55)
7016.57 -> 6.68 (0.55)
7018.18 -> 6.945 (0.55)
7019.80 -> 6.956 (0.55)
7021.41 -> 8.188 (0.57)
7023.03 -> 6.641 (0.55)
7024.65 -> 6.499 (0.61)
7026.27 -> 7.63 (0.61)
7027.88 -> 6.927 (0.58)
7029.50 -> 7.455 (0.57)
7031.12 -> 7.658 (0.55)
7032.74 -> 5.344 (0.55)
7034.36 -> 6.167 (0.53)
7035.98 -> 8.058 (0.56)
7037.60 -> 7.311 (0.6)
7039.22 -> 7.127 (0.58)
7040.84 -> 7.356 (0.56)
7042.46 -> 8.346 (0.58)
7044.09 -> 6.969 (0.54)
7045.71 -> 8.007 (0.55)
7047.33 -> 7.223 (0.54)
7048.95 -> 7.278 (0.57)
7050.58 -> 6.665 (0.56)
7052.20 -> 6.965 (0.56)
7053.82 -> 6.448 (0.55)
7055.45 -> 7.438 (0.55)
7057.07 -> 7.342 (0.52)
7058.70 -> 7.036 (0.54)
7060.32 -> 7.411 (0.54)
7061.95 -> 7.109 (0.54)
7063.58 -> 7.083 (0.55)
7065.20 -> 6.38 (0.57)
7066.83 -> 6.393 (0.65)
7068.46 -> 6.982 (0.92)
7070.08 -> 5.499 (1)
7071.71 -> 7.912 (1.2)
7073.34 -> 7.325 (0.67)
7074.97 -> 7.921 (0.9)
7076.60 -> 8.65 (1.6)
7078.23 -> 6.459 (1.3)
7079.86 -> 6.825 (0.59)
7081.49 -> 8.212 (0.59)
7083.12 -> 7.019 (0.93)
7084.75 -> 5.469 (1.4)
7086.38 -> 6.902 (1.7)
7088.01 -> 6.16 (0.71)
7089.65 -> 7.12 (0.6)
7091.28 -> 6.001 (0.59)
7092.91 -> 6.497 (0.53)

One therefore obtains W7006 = 0.04 mag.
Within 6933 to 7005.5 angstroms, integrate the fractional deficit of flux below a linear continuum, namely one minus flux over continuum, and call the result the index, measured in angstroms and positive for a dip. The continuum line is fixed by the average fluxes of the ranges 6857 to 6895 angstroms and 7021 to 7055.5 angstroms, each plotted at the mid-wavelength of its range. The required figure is 0.4 angstroms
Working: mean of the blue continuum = 6.89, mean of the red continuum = 7.15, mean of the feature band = 7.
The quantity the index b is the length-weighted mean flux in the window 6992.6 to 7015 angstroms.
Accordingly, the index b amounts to 6.87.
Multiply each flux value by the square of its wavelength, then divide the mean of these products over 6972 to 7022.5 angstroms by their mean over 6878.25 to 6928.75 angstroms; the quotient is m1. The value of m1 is 1.0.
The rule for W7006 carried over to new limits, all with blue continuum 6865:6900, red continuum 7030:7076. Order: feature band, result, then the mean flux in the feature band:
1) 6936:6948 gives 0.04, 6.74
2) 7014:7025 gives 0.02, 6.96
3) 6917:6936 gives 0.01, 6.92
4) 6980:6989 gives -0.03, 7.24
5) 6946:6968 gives -0.02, 7.15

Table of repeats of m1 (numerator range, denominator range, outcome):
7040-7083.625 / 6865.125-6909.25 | 1.08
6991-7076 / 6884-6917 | 1.03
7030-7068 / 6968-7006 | 1.03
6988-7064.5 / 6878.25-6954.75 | 1.04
